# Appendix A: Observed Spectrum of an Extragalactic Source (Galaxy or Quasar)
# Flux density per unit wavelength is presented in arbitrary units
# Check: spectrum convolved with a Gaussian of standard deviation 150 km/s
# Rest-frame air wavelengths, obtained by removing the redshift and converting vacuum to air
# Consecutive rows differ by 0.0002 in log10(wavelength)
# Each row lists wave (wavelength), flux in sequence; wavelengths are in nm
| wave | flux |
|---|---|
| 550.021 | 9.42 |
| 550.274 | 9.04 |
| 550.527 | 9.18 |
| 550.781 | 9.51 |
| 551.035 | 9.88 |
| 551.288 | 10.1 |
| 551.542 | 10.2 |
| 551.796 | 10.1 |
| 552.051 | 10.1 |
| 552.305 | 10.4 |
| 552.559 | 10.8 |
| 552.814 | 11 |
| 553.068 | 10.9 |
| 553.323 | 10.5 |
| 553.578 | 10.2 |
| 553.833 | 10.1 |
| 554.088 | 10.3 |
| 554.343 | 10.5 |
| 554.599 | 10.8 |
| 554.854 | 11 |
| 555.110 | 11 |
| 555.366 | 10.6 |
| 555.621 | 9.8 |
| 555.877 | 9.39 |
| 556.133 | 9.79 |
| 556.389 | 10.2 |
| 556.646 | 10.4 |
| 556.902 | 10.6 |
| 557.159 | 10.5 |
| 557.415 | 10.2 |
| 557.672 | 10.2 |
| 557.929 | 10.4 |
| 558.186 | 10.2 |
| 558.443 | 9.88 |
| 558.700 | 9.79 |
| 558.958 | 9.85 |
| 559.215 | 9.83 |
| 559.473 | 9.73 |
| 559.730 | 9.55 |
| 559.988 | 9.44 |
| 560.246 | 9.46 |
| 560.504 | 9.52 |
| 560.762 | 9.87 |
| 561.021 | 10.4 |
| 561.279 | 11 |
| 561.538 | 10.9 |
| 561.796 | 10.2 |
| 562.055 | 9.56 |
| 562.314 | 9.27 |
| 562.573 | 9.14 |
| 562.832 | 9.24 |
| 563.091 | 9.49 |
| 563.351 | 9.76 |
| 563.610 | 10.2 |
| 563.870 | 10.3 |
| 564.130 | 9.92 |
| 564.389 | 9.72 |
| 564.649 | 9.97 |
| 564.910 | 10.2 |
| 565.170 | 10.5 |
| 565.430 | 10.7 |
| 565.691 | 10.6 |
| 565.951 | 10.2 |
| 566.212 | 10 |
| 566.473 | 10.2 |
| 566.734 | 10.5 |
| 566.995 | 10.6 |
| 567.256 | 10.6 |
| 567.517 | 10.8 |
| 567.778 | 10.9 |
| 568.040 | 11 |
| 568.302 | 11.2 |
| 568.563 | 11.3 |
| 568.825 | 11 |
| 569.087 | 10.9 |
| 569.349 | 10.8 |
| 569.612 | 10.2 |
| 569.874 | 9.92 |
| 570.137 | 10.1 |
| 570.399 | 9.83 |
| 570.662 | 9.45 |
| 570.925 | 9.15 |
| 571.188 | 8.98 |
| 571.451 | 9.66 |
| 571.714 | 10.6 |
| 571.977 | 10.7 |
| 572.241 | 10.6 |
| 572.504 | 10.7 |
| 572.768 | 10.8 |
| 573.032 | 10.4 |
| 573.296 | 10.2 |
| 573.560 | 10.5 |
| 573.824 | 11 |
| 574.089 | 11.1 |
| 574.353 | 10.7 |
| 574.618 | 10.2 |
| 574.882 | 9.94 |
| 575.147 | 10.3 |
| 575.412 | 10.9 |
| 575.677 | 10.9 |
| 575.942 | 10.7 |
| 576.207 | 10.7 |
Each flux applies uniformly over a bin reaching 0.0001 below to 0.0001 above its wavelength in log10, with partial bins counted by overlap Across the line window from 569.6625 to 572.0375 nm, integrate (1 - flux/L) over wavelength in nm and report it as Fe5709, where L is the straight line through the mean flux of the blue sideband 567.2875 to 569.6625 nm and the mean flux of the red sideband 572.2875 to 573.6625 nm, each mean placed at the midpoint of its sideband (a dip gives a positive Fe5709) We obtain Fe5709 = 0.20 nm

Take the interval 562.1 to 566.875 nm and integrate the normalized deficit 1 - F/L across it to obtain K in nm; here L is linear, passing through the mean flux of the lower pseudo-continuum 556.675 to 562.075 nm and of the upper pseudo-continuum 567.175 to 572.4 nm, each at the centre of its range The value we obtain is 0.11 nm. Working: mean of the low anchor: 10.1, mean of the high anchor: 10.4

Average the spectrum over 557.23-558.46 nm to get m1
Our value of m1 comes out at 10.2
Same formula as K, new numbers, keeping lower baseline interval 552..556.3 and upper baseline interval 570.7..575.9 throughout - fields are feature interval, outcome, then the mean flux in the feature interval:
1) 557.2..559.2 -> 0.065 nm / 10.1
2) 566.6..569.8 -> -0.126 nm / 10.8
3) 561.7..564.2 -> 0.170 nm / 9.69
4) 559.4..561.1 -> 0.118 nm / 9.69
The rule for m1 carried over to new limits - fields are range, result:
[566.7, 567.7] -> 10.7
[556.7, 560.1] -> 10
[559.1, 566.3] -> 9.95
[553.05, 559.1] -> 10.3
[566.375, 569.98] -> 10.7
